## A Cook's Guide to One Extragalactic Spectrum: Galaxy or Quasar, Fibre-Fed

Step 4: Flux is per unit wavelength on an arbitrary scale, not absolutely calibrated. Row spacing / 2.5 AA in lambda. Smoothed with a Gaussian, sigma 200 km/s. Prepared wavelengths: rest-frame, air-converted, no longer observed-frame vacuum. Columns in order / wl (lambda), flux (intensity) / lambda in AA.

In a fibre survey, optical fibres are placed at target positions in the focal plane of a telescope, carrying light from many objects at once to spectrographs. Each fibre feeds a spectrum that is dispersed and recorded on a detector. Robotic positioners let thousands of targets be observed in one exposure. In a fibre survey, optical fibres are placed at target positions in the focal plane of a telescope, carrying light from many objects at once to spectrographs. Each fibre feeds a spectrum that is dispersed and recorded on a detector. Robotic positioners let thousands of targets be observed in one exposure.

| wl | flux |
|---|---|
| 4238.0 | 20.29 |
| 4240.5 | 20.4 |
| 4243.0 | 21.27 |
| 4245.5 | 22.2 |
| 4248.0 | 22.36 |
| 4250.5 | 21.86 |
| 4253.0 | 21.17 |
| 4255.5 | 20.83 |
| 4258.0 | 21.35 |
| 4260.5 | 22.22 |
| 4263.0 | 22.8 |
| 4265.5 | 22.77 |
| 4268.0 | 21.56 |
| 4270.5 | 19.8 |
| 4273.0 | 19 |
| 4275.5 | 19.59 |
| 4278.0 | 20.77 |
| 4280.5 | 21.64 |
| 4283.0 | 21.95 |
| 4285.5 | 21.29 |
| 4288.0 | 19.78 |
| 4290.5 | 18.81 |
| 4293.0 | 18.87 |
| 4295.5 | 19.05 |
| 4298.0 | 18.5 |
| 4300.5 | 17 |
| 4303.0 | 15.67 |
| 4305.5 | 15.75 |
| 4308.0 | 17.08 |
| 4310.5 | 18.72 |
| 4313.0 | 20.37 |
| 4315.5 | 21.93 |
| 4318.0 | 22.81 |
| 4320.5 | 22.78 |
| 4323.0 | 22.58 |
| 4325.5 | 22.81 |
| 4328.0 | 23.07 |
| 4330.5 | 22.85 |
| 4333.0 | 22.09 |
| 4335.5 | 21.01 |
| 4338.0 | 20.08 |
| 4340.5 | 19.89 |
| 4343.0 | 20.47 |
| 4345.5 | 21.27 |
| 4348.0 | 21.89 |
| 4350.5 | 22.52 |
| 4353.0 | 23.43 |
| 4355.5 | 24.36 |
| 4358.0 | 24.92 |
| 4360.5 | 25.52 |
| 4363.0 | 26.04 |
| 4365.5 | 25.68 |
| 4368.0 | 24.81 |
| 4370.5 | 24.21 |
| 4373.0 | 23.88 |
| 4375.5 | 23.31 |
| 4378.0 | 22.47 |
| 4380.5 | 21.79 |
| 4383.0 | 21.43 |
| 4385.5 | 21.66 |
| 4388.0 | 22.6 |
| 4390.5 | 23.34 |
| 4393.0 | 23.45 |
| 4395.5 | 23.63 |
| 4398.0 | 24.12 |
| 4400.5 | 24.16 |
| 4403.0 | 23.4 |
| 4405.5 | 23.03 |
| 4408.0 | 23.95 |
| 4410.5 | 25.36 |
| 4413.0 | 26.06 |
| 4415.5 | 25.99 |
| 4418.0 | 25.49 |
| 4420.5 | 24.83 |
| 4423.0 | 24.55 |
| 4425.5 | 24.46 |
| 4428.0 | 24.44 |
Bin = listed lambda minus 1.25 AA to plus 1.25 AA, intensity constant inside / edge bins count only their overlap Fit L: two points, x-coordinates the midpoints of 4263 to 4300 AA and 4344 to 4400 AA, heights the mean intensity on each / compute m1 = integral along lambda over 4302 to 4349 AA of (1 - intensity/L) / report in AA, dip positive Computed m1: 2.42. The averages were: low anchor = 20.3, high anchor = 23.5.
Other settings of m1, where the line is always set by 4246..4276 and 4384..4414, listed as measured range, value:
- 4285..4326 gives 4.8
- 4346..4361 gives -0.4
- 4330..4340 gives 0.6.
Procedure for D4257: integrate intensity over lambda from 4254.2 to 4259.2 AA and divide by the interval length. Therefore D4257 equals 21.1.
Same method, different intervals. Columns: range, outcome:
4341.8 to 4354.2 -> 21.9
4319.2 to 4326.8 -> 22.7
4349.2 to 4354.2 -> 23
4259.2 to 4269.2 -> 22.3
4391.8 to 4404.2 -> 23.8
